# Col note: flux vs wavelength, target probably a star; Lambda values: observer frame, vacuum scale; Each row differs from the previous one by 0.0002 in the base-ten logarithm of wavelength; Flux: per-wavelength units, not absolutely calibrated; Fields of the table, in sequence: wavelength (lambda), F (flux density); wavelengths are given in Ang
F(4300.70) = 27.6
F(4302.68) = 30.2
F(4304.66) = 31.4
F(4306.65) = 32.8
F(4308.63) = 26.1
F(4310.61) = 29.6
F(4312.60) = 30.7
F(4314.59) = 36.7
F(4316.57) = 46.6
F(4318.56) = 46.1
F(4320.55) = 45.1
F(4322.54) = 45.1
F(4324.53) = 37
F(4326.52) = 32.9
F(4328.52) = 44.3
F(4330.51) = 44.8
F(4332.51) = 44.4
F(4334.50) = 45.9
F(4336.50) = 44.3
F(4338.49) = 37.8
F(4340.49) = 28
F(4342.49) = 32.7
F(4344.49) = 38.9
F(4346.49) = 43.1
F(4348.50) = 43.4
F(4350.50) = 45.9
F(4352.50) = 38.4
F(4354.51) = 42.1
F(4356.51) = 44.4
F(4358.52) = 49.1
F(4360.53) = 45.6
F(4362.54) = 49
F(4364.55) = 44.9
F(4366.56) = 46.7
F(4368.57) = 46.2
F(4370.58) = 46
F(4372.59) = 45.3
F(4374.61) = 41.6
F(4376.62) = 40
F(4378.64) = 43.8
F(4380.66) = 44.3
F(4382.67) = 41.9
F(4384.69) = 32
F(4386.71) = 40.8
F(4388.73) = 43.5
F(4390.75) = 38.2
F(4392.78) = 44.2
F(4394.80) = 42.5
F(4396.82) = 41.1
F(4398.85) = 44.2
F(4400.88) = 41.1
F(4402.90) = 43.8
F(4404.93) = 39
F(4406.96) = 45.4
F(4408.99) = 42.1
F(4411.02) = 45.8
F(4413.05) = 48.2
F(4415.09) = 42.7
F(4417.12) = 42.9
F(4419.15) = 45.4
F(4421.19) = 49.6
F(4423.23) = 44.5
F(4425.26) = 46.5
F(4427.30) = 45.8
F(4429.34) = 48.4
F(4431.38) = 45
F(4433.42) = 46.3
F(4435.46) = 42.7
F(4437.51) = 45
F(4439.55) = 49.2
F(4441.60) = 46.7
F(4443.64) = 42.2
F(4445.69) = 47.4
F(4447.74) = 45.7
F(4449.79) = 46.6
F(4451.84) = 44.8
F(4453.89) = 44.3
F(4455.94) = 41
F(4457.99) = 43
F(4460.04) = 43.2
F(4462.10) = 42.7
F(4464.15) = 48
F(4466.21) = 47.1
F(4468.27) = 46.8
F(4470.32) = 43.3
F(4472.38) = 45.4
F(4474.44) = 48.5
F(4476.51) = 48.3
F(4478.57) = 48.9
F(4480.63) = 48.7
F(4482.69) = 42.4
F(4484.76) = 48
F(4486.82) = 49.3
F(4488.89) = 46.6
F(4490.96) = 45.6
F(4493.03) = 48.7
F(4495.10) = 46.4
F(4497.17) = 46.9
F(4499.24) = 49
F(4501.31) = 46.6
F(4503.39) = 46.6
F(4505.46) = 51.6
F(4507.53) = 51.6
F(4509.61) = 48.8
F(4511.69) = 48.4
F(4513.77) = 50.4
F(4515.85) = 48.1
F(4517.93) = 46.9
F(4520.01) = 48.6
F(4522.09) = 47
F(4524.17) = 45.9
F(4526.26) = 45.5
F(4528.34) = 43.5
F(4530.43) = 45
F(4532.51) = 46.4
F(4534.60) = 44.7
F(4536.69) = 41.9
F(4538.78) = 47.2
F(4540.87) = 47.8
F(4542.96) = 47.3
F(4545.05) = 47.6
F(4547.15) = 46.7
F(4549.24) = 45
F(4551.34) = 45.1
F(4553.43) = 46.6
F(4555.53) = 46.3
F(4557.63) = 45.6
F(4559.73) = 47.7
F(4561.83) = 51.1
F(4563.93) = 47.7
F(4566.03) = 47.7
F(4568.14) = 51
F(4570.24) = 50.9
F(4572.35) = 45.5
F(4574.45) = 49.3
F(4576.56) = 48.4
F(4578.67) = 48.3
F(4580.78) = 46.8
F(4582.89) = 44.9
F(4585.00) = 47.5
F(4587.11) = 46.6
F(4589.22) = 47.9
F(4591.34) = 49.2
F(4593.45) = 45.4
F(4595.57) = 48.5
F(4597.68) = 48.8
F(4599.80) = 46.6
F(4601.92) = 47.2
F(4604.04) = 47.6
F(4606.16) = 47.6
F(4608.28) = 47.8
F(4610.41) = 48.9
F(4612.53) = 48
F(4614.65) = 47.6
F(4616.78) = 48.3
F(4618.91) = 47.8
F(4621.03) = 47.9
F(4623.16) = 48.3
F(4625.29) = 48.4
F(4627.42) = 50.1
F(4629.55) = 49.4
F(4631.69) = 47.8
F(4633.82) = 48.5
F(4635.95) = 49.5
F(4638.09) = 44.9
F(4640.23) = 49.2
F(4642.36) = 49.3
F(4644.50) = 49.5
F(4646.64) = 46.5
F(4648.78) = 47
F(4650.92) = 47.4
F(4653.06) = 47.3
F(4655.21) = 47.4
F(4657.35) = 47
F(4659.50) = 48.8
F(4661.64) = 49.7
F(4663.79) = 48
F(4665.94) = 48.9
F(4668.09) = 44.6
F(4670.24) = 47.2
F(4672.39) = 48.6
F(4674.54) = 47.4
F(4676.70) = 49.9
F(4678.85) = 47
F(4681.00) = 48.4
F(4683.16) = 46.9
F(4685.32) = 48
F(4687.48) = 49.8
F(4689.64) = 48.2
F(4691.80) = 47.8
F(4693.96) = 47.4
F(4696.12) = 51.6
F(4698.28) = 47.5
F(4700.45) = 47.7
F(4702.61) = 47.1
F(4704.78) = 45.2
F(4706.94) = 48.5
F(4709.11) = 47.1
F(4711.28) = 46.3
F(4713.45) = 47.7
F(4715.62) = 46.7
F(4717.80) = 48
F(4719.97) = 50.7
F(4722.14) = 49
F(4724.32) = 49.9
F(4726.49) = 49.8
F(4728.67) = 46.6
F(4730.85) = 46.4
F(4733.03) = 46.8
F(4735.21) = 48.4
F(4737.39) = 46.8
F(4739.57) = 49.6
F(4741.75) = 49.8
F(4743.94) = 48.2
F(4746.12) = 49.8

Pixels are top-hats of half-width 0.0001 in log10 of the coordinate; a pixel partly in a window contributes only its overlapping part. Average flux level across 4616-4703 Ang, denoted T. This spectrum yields 48.1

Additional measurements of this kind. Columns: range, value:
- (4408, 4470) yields 45.3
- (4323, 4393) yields 42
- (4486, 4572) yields 47.3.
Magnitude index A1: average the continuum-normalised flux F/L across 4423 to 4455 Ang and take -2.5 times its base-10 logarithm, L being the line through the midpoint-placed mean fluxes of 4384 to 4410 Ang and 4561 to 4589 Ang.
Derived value -0.065 mag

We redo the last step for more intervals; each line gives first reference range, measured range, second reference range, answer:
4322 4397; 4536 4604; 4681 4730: -0.04 mag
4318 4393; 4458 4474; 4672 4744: -0.03 mag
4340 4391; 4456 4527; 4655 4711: -0.06 mag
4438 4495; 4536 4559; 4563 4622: 0.02 mag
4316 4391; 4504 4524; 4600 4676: -0.08 mag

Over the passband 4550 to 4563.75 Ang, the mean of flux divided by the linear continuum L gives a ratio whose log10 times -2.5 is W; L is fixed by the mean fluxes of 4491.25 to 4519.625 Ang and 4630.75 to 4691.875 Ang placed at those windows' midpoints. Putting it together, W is 0.03 mag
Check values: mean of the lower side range 48.4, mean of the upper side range 48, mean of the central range 47.1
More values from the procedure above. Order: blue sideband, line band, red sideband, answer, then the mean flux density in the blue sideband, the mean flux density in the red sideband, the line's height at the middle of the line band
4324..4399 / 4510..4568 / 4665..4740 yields -0.04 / 42.1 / 47.9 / 45.1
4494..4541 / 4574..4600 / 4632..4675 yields 0.00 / 47.2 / 47.8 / 47.5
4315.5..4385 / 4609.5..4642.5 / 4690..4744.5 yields -0.04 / 42.6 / 48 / 46.7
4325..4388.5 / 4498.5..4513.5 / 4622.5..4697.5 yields -0.09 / 42.2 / 48.2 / 45.1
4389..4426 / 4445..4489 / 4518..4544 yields -0.03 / 43.7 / 45.9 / 44.8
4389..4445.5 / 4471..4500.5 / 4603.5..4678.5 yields -0.04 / 44.4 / 48.1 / 45.5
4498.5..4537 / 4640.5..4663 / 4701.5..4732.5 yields -0.01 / 47.3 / 47.8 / 47.6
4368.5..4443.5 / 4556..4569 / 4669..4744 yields -0.05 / 43.8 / 48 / 46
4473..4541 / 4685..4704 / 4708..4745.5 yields -0.01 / 47.2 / 48.1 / 48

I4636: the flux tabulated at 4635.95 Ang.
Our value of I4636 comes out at 49.5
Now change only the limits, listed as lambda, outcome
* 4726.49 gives 49.8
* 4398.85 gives 44.2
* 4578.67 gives 48.3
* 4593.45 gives 45.4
